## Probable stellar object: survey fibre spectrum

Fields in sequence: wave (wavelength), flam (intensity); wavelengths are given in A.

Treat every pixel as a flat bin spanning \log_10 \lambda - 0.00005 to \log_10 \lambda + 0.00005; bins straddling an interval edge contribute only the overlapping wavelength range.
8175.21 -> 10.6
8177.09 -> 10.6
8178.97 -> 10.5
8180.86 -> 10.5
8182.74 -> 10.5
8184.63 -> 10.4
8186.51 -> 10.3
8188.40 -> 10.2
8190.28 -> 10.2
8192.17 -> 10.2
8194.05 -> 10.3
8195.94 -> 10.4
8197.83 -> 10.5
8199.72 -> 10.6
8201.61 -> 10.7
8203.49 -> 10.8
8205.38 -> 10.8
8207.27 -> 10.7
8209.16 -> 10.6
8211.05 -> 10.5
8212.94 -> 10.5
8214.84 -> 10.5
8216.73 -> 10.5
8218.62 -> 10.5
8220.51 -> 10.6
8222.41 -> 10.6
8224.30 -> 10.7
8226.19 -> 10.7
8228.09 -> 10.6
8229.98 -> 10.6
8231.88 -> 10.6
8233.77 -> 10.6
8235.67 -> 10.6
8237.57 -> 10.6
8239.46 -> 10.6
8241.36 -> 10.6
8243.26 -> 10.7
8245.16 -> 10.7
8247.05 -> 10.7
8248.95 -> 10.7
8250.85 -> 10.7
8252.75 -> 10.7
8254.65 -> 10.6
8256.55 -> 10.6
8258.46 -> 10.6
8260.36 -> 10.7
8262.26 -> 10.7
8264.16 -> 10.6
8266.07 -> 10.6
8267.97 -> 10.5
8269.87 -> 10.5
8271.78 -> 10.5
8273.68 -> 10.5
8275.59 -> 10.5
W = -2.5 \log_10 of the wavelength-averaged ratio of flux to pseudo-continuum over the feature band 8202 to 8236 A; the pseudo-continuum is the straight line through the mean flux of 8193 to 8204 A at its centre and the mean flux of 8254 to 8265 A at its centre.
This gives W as 0.00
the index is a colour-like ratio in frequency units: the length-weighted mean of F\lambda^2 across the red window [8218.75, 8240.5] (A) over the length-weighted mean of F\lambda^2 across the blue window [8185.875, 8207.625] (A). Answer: 1.02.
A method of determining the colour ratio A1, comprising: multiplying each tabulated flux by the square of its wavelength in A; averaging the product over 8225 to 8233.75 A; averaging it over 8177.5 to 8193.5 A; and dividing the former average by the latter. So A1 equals 1.0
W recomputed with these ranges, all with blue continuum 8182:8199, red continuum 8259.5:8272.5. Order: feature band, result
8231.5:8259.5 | -0.01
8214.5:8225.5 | -0.02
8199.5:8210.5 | -0.03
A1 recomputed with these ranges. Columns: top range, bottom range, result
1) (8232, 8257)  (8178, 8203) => 1.04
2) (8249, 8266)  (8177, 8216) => 1.03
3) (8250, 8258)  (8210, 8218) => 1.02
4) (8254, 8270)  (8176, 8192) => 1.04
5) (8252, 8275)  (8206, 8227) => 1.01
